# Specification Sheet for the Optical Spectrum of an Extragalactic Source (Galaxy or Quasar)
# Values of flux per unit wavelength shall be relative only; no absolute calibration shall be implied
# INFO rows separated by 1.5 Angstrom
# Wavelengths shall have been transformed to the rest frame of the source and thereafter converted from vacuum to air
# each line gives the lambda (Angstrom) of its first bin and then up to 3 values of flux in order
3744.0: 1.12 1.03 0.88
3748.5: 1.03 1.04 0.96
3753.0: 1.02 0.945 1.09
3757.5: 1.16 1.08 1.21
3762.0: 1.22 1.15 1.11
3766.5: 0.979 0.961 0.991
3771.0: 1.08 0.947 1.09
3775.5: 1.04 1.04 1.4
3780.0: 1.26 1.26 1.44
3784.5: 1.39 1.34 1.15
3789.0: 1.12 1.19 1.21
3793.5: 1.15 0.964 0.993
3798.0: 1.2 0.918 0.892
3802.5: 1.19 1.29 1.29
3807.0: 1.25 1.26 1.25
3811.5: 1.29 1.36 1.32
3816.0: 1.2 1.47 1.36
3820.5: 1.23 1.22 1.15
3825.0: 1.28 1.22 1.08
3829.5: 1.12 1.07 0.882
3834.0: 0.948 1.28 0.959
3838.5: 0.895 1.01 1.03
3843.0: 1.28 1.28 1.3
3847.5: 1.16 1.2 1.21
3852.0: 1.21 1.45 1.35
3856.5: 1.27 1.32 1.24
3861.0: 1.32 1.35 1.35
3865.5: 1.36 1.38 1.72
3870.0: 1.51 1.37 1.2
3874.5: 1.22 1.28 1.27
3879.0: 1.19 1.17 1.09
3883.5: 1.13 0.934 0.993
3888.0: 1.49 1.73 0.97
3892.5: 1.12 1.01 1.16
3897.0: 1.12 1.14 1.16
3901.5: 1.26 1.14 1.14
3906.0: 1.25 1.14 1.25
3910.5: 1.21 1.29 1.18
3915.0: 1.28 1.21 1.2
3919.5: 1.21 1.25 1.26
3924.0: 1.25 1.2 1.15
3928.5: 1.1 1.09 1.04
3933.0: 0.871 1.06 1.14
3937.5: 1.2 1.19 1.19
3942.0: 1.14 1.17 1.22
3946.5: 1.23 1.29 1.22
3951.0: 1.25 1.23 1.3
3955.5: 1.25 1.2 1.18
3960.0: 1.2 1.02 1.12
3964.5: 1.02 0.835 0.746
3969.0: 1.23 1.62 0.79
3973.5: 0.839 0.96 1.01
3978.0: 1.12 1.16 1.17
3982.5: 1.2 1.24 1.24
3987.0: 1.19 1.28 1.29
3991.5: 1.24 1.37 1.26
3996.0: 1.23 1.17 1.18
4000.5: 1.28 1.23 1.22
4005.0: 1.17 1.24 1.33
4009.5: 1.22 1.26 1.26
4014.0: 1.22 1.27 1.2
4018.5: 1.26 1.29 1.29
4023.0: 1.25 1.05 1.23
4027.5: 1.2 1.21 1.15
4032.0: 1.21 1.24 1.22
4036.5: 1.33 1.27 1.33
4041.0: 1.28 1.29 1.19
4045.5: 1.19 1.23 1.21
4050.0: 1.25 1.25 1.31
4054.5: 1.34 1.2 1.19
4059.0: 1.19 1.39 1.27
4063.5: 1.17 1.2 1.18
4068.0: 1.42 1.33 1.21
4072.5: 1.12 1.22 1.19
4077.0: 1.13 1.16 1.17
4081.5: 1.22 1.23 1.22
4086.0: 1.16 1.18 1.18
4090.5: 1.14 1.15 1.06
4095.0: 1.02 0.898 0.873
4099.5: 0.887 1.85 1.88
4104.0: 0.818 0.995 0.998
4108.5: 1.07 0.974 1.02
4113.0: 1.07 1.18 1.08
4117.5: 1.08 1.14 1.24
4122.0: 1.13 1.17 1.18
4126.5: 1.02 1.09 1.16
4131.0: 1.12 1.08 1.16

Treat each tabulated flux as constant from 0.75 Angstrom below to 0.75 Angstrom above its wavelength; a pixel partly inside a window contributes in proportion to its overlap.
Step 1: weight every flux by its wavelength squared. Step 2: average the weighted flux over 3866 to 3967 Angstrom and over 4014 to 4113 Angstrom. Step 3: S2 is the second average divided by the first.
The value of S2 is 1.08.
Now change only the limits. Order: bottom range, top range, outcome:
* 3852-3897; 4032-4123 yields 1.04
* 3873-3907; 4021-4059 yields 1.13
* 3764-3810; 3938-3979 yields 1.08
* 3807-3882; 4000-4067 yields 1.10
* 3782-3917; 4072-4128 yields 1.06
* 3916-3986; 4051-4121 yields 1.10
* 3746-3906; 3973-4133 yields 1.13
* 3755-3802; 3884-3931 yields 1.13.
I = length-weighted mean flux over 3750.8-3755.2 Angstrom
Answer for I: 0.976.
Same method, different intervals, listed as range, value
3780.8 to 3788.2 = 1.32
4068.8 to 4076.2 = 1.21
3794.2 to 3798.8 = 1.05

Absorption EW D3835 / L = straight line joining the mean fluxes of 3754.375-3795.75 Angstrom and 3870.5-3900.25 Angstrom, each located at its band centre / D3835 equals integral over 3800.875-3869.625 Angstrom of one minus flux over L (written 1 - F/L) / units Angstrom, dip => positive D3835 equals -3.76 Angstrom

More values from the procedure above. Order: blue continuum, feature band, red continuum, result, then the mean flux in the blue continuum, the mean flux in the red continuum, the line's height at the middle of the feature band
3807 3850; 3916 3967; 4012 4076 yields 2.3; 1.18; 1.24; 1.21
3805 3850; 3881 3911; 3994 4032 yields 0.8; 1.19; 1.23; 1.2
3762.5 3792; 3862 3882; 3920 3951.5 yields -2.8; 1.16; 1.17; 1.16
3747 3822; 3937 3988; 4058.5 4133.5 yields 0.5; 1.16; 1.16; 1.16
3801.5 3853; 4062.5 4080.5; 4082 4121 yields -1.1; 1.19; 1.13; 1.14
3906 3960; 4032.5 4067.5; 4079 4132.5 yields -3.0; 1.19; 1.13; 1.15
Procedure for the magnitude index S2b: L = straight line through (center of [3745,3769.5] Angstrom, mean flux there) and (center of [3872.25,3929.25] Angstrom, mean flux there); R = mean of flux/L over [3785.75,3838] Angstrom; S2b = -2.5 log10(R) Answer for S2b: -0.06 mag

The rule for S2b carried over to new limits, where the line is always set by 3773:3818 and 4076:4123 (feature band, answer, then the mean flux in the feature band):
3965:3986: 0.08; 1.08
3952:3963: -0.02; 1.19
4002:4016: -0.08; 1.24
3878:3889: 0.02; 1.16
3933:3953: -0.01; 1.18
